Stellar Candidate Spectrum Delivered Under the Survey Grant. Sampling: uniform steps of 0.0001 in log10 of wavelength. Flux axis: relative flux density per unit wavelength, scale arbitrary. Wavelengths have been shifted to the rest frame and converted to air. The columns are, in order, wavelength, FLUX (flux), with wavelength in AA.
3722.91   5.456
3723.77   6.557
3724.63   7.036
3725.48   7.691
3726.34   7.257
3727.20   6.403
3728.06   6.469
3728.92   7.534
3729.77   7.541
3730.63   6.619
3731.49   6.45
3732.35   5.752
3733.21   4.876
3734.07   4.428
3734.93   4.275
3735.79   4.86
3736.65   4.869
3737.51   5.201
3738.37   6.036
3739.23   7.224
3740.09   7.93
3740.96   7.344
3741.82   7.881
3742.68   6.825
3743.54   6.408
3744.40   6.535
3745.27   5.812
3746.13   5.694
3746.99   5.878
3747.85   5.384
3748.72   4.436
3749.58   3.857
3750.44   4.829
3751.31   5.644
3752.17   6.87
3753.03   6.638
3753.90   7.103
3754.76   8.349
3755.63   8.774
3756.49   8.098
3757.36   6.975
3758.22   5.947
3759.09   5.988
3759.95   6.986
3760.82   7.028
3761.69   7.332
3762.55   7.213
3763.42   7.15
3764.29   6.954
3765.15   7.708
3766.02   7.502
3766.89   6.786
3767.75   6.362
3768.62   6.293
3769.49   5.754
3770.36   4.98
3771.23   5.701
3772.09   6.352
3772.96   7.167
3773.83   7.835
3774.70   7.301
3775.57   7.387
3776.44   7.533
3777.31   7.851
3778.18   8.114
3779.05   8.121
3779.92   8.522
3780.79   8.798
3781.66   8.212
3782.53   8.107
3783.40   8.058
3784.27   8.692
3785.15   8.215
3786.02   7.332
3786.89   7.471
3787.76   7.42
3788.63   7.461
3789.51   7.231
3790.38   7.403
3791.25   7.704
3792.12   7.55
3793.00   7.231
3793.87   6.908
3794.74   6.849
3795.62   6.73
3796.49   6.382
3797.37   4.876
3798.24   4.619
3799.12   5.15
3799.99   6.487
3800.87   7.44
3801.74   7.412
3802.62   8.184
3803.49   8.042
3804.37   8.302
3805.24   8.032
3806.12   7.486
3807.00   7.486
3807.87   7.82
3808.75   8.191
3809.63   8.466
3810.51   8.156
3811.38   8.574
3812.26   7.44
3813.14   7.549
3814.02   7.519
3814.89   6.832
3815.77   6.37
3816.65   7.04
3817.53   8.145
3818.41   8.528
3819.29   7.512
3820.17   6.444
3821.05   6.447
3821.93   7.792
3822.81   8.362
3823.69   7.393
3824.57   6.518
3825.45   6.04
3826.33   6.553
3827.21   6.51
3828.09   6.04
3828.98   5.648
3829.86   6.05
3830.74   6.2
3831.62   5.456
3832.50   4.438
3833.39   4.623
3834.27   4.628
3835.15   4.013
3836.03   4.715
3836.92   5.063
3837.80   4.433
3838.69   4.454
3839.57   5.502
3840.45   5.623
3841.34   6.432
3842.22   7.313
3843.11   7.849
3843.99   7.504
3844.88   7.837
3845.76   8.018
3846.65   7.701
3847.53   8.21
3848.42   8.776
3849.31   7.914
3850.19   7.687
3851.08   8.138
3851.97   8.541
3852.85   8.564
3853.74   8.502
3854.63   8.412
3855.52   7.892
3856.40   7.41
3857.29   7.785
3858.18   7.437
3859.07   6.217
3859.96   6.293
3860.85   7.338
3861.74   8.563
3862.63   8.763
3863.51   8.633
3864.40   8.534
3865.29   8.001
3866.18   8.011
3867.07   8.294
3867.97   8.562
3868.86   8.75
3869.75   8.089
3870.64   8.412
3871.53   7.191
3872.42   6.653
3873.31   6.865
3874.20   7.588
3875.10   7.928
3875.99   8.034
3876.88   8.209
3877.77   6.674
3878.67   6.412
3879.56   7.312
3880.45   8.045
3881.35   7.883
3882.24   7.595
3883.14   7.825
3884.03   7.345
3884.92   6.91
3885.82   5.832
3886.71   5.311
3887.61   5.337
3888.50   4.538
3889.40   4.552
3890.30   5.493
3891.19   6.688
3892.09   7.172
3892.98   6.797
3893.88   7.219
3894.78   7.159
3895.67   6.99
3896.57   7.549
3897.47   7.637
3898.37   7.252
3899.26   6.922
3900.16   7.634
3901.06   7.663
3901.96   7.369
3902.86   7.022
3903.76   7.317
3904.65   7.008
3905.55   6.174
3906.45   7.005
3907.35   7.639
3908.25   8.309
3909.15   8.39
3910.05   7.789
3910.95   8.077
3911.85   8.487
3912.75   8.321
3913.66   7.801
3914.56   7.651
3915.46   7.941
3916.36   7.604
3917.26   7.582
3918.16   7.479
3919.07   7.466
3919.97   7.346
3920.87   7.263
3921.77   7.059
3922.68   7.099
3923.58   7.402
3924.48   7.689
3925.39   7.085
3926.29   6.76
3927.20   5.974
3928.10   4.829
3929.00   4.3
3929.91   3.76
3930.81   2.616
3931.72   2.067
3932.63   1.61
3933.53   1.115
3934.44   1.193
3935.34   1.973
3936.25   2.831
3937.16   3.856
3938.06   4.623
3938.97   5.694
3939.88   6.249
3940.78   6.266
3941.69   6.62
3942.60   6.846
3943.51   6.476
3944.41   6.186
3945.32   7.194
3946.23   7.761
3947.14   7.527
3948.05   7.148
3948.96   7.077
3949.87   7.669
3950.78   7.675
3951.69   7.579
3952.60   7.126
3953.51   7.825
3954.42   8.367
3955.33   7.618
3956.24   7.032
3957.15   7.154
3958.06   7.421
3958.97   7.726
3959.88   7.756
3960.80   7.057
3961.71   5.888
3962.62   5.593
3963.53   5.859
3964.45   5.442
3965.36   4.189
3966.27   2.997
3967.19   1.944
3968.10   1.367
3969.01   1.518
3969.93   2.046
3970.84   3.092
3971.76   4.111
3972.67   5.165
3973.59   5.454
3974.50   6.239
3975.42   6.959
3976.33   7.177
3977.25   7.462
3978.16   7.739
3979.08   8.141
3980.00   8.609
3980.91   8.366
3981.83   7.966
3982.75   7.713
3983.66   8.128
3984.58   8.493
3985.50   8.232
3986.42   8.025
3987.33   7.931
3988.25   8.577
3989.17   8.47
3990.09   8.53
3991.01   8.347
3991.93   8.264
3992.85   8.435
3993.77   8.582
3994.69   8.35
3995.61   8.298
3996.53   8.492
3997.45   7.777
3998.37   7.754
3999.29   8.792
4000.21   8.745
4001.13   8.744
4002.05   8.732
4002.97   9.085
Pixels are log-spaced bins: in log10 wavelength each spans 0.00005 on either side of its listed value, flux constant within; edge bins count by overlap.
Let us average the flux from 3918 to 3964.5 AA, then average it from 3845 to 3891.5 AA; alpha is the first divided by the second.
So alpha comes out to 0.8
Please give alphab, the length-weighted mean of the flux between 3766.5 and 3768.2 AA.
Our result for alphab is 6.59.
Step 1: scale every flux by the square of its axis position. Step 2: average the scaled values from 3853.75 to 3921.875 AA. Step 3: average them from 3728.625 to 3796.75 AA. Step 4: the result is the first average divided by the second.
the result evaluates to 1.16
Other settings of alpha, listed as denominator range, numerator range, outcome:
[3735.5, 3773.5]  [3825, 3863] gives 1.04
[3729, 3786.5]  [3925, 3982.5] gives 0.84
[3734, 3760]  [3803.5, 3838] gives 1.08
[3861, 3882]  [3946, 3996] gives 0.87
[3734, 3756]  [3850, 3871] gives 1.31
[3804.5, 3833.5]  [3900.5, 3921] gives 1.08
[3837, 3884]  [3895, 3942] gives 0.83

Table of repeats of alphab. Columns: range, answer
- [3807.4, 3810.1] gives 8.14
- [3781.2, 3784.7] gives 8.28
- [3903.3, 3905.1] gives 7.19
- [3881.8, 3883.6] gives 7.7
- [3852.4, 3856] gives 8.35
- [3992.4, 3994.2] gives 8.51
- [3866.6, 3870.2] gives 8.41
